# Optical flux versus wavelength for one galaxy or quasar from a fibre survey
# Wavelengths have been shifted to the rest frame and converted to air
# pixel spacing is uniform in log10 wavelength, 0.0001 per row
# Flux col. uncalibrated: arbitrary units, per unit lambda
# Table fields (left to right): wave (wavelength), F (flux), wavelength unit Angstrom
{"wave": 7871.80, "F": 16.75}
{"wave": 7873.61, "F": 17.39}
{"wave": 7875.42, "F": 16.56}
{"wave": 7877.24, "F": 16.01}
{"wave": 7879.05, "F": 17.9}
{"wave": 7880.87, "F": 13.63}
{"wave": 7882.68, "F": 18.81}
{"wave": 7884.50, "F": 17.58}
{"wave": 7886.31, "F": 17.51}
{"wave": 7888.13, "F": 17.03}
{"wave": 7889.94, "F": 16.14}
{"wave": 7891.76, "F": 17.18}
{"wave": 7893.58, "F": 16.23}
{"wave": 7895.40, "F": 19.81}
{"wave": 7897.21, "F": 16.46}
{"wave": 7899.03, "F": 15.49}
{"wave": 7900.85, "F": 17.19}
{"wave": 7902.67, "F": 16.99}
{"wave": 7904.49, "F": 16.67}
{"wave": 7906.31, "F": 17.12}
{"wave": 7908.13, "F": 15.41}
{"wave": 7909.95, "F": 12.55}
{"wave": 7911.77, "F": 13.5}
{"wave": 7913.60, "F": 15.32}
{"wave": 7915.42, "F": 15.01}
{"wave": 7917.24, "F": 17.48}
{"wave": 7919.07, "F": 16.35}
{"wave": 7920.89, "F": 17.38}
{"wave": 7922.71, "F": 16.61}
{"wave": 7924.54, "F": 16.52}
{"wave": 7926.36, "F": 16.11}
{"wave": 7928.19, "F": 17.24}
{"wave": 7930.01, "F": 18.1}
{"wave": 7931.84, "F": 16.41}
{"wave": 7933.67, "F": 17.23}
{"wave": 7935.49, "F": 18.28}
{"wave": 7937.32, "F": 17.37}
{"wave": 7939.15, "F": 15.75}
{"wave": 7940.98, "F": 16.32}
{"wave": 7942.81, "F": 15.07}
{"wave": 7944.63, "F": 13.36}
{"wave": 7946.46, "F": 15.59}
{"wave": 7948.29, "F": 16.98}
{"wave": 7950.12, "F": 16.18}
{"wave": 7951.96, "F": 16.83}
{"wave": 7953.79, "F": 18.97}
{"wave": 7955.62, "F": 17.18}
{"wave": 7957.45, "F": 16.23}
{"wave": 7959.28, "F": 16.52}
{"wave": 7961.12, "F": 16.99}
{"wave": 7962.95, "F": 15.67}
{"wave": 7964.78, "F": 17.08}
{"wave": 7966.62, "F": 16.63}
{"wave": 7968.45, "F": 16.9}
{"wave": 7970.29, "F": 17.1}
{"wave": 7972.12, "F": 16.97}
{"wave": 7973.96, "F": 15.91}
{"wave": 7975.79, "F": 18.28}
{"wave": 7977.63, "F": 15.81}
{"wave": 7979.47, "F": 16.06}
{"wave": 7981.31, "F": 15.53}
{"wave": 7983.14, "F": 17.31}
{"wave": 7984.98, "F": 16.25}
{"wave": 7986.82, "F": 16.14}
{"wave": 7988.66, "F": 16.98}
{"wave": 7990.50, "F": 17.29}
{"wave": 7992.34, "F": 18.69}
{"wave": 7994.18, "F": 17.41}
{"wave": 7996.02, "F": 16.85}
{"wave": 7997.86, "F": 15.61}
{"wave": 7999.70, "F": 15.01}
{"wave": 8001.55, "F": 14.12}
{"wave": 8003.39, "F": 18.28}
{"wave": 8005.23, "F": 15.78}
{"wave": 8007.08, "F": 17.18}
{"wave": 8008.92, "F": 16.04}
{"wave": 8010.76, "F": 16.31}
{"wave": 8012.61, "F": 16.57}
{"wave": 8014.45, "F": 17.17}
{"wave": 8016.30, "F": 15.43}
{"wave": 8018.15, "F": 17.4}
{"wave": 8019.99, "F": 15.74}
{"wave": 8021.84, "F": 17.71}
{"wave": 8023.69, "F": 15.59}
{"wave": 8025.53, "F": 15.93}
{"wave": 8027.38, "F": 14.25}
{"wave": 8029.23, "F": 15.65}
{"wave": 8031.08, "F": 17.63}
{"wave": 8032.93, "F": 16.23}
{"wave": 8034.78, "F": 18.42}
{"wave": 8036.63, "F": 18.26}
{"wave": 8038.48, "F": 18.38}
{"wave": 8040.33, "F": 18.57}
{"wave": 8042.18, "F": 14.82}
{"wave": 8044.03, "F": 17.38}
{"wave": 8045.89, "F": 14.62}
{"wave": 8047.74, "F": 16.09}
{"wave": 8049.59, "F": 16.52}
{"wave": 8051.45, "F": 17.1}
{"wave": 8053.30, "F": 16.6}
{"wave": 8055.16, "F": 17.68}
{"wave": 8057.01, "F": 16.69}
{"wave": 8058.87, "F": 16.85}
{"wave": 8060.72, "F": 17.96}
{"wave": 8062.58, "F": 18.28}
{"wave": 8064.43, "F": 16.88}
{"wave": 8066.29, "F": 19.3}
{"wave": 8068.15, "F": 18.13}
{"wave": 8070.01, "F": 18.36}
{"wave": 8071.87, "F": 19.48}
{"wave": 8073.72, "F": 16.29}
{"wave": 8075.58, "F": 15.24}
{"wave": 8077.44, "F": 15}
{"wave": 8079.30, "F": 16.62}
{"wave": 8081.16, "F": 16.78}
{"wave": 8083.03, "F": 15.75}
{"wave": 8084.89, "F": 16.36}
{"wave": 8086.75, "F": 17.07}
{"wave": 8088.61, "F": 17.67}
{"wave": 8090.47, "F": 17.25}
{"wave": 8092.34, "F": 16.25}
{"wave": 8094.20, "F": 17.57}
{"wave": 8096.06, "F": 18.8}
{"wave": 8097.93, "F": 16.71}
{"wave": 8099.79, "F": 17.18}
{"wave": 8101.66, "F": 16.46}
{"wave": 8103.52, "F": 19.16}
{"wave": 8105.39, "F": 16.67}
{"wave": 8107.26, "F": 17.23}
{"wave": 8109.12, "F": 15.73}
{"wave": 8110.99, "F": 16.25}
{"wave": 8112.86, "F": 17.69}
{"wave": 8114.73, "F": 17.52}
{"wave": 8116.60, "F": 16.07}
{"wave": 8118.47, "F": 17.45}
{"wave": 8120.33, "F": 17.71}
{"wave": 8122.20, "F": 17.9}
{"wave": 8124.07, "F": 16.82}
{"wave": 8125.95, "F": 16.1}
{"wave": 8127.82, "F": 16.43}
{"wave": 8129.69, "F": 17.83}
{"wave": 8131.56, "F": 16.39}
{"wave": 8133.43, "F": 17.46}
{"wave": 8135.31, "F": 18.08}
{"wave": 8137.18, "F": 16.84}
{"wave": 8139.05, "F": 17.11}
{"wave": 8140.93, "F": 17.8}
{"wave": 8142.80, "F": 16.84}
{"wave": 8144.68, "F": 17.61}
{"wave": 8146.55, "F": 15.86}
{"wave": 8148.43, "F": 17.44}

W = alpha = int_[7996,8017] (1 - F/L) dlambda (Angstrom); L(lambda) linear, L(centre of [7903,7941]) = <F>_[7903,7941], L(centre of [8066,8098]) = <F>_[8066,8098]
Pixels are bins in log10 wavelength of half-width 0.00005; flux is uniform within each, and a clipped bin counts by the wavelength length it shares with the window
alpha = 0.7 Angstrom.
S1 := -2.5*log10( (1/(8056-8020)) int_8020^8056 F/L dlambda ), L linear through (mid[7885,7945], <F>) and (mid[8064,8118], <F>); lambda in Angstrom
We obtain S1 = 0.014 mag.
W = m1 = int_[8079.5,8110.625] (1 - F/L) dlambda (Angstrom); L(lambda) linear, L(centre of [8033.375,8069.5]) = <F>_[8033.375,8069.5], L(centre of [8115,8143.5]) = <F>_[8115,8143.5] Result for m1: 0.3 Angstrom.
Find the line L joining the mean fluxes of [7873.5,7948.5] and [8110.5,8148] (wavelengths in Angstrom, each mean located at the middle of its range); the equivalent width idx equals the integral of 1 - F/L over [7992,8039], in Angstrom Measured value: 0.6 Angstrom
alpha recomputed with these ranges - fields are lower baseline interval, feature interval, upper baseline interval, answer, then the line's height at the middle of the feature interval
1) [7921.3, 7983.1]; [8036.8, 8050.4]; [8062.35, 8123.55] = 0.2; 17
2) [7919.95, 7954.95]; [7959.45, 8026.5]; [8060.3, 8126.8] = 1.1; 16.8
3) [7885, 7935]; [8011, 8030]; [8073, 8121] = 0.6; 16.7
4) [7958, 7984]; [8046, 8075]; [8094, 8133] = -0.7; 16.9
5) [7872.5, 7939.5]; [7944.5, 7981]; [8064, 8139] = 0.3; 16.8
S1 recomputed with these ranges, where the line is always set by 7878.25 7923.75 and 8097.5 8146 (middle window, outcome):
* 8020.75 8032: 0.05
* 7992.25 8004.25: 0.02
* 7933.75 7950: 0.03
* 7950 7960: -0.03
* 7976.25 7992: 0.01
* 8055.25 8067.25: -0.05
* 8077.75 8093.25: 0.02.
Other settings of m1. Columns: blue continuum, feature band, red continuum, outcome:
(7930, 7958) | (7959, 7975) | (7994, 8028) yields -0.20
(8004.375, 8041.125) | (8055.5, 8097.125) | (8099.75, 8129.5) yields -0.78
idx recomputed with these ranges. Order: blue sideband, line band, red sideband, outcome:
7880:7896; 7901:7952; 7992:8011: 1.92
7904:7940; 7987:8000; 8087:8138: -0.20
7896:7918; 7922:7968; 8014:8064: -1.49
